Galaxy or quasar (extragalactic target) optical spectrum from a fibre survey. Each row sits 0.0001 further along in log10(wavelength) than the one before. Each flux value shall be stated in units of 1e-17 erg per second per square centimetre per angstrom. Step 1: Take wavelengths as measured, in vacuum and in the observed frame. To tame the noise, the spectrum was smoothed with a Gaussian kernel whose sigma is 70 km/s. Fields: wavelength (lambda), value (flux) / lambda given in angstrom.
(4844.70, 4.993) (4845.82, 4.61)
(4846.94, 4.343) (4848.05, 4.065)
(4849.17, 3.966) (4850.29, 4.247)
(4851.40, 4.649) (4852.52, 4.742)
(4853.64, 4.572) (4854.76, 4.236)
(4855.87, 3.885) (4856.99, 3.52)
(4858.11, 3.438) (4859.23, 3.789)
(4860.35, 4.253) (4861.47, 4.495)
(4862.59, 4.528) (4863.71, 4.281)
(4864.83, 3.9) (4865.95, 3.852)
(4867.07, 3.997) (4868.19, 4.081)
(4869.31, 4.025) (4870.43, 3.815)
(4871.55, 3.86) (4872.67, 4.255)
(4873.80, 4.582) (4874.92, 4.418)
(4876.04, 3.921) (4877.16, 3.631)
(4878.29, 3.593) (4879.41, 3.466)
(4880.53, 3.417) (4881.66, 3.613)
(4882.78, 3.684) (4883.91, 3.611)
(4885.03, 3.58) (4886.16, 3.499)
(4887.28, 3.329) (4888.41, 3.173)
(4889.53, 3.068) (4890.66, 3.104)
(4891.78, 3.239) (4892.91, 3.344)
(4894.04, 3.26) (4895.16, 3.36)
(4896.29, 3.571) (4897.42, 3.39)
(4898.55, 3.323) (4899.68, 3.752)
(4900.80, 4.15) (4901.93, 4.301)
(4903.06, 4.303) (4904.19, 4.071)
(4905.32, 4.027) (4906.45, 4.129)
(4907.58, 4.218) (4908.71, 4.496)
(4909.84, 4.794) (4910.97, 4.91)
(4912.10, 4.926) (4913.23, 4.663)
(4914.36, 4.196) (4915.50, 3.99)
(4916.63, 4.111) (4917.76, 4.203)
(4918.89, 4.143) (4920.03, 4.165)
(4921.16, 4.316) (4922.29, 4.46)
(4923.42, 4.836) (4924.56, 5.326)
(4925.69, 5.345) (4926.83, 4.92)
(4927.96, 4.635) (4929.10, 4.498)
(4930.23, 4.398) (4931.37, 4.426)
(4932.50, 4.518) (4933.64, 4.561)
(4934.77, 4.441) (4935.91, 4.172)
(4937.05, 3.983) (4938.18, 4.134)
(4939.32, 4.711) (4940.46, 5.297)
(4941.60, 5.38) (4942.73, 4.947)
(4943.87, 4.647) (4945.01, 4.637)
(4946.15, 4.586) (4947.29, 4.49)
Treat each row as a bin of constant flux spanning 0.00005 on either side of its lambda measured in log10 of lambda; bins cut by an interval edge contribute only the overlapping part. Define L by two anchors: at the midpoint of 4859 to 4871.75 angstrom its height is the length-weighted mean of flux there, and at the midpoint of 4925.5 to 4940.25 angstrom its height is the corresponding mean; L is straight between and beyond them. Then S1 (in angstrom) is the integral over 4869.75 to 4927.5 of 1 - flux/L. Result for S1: 4.1 angstrom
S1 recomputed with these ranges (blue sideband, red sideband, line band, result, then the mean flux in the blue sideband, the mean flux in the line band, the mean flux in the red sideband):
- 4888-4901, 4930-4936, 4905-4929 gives -3.14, 3.38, 4.52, 4.44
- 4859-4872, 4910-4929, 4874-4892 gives 2.93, 4.08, 3.55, 4.57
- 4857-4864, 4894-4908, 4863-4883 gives 0.44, 4.07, 3.92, 3.85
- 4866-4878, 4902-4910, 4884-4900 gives 3.12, 4.04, 3.36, 4.26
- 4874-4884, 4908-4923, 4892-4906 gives 1.32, 3.74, 3.73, 4.42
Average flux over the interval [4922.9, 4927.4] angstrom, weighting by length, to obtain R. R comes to 5.11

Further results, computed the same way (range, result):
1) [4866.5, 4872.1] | 3.96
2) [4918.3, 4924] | 4.38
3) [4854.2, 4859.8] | 3.78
